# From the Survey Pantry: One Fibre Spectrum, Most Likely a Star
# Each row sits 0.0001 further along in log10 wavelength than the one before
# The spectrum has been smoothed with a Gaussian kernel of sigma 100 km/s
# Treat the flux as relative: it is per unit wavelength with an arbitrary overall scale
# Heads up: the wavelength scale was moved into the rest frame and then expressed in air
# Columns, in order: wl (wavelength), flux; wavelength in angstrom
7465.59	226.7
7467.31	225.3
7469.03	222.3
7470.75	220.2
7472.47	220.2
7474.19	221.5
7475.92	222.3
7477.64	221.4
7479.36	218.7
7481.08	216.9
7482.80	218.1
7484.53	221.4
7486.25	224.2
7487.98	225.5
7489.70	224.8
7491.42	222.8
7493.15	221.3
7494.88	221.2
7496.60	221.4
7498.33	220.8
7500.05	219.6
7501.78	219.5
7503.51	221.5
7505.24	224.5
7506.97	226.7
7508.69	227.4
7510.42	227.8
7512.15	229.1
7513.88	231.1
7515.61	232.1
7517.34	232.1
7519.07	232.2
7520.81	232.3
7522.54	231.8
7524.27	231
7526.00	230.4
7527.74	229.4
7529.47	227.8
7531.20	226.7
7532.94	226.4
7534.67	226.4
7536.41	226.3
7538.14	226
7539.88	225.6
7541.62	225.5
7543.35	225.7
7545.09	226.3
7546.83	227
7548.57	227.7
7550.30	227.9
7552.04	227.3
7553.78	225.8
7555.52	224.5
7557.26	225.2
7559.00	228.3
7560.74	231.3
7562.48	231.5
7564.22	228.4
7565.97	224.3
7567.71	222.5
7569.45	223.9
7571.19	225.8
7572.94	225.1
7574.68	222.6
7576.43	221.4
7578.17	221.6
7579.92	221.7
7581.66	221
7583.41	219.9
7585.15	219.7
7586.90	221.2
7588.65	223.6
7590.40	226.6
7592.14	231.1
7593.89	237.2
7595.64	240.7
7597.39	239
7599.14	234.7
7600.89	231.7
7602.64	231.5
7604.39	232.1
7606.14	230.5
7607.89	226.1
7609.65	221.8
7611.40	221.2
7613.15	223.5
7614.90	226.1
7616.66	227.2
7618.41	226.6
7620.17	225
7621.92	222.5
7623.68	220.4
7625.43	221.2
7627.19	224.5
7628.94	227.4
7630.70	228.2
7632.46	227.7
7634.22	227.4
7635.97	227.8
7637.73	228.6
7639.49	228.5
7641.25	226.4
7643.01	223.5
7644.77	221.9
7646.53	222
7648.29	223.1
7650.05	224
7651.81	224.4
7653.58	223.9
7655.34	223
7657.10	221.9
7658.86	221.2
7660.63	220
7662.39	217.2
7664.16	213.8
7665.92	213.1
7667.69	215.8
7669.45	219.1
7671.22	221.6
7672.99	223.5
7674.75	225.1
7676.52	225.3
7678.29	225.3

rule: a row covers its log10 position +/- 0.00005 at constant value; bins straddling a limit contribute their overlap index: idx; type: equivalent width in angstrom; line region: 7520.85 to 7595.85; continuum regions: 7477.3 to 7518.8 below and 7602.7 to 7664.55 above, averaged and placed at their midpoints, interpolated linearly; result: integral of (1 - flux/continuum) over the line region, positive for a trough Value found -0.8 angstrom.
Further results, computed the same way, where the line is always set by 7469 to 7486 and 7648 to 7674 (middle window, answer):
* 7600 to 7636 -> -1.0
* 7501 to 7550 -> -1.6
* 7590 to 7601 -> -0.7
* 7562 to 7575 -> -0.3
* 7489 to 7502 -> -0.1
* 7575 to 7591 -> -0.1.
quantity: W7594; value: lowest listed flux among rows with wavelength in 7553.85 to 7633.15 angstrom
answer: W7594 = 219.7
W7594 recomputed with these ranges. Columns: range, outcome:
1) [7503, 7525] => 221.5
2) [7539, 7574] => 222.5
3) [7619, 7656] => 220.4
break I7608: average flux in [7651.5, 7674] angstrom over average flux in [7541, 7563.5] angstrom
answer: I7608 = 0.97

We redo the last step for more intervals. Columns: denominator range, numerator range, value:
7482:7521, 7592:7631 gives 1.01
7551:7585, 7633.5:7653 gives 1.00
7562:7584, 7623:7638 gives 1.01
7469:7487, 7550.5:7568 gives 1.03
